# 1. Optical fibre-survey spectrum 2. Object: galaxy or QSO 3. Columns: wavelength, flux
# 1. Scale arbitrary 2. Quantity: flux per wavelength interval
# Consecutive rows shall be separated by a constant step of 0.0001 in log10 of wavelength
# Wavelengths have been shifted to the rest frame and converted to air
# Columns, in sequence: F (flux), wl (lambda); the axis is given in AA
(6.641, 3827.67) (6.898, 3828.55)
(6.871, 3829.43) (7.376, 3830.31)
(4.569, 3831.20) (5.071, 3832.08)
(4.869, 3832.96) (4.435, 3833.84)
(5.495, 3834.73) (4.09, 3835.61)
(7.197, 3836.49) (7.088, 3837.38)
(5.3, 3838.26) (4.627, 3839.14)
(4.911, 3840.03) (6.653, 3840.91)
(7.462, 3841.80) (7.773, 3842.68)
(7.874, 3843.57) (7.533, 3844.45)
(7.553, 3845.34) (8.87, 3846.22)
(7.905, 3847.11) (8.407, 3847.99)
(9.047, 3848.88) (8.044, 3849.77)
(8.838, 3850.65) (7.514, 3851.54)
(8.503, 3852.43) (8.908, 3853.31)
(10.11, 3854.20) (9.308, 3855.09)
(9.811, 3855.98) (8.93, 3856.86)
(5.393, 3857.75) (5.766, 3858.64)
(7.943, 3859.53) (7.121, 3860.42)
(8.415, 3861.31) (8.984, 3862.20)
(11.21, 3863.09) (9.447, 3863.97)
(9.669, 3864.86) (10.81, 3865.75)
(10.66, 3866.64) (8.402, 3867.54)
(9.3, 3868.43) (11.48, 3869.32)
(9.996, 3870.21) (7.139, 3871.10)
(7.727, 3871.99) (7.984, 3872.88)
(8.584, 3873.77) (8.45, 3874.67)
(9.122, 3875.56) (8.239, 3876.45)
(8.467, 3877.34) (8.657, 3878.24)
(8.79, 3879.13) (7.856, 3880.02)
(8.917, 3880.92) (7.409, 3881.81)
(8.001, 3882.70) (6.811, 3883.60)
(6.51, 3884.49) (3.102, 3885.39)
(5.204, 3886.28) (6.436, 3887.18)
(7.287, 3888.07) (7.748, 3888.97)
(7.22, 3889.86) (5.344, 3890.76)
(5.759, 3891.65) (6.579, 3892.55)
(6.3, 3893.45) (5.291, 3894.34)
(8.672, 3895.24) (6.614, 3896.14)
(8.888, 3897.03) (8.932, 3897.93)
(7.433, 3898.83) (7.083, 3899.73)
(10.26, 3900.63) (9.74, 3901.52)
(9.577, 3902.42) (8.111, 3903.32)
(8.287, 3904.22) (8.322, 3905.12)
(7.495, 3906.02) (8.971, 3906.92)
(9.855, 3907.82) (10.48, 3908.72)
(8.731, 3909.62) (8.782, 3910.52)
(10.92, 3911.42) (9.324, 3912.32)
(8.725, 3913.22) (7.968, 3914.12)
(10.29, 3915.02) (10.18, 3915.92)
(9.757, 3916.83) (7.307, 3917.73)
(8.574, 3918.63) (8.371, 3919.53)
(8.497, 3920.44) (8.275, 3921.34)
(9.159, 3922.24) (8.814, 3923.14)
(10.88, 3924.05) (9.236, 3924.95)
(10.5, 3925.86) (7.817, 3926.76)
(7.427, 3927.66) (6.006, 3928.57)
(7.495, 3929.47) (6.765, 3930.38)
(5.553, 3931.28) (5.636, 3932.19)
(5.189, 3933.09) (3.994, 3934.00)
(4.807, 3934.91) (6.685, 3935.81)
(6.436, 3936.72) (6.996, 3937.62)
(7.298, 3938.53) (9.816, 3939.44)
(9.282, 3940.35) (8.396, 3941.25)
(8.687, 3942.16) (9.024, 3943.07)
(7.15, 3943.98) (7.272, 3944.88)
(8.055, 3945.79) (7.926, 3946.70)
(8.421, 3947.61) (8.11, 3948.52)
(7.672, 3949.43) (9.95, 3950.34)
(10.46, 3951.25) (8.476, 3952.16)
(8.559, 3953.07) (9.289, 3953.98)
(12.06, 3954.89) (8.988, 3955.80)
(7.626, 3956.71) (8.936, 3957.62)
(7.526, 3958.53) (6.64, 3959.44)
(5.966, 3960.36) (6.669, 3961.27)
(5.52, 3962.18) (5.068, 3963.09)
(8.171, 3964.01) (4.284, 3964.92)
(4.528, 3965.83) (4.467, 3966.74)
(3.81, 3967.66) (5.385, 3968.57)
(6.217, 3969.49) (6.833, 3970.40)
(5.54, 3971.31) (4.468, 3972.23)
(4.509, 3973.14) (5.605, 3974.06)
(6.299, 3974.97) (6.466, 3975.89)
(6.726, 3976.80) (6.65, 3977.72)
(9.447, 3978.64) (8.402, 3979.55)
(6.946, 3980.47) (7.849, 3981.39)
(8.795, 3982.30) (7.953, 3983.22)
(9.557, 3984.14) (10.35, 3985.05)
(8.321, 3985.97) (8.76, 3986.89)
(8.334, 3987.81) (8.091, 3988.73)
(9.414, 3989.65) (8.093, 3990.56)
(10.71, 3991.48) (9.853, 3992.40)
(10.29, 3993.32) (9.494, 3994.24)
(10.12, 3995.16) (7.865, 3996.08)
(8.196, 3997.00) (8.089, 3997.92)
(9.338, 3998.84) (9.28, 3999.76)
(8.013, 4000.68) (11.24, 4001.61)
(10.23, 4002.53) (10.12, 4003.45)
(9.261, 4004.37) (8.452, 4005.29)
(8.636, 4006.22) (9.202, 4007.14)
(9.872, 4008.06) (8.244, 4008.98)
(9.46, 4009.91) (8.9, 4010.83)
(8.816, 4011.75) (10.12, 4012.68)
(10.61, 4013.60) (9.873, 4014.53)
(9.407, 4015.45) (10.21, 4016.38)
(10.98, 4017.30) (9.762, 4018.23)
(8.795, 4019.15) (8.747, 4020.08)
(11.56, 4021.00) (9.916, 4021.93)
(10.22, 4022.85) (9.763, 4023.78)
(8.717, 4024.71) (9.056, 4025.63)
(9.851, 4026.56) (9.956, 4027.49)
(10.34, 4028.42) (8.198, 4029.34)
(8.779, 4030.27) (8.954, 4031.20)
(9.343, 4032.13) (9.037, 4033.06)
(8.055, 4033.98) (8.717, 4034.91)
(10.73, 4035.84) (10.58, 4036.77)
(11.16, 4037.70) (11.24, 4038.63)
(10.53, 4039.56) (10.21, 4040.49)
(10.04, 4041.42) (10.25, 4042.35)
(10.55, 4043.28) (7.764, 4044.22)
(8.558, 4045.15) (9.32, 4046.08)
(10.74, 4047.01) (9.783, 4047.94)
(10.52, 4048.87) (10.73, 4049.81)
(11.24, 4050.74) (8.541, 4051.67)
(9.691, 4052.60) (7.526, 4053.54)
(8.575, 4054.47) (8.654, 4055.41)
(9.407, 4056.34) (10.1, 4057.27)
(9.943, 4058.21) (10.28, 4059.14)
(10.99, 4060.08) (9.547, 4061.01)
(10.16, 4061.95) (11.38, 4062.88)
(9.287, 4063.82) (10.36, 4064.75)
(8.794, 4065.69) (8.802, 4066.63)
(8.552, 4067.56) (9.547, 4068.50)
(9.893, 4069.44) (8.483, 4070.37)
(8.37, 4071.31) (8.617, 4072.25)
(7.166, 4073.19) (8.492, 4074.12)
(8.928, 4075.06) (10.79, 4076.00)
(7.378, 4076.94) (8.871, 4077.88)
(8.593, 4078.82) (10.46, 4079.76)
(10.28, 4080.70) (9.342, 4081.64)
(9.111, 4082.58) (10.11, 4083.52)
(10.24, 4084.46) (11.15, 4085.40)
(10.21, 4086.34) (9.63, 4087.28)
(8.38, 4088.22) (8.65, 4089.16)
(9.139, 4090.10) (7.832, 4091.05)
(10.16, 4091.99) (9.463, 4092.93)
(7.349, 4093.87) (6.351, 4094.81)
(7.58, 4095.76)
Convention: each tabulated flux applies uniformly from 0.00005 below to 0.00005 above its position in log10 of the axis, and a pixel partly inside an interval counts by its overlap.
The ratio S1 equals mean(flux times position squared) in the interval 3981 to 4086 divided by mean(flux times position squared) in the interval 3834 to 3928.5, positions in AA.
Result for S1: 1.3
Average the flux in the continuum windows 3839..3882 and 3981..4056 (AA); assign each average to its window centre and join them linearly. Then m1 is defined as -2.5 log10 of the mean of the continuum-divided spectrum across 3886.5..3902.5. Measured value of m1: 0.16 mag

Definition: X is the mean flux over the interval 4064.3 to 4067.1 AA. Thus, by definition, 9.31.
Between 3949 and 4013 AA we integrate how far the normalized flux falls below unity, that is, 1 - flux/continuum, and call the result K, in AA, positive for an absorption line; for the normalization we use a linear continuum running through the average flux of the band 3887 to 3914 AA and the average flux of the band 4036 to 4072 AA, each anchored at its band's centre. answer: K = 6.7 AA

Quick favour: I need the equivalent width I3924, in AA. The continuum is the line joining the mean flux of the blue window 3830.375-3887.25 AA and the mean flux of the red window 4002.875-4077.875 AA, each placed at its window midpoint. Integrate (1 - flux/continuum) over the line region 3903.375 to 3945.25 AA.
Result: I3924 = 1.0 AA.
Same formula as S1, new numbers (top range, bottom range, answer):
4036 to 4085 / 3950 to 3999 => 1.30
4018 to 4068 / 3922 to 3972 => 1.38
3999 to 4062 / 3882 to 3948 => 1.30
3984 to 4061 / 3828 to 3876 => 1.33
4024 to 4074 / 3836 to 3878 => 1.27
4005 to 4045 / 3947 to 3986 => 1.36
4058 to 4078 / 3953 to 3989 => 1.37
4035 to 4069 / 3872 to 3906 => 1.40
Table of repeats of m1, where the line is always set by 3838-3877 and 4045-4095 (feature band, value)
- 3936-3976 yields 0.21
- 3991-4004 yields -0.06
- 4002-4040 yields -0.06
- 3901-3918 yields -0.07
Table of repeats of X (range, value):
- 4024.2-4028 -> 9.4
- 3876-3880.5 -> 8.4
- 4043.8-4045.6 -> 8.17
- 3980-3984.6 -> 8.23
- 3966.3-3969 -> 4.54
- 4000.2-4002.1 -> 9.6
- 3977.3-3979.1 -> 8.09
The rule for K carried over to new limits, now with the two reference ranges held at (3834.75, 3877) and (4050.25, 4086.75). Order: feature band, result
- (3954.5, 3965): 1.7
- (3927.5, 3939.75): 3.2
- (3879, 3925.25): 1.7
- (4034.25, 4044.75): -1.0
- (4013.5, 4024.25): -1.0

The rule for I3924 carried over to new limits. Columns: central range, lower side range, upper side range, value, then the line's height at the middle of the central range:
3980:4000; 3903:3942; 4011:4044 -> 0.69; 9.2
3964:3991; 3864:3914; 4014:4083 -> 5.94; 8.95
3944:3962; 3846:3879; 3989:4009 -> 1.63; 9.1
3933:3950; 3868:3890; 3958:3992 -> -0.48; 7.3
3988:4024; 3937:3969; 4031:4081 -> -3.61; 8.6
